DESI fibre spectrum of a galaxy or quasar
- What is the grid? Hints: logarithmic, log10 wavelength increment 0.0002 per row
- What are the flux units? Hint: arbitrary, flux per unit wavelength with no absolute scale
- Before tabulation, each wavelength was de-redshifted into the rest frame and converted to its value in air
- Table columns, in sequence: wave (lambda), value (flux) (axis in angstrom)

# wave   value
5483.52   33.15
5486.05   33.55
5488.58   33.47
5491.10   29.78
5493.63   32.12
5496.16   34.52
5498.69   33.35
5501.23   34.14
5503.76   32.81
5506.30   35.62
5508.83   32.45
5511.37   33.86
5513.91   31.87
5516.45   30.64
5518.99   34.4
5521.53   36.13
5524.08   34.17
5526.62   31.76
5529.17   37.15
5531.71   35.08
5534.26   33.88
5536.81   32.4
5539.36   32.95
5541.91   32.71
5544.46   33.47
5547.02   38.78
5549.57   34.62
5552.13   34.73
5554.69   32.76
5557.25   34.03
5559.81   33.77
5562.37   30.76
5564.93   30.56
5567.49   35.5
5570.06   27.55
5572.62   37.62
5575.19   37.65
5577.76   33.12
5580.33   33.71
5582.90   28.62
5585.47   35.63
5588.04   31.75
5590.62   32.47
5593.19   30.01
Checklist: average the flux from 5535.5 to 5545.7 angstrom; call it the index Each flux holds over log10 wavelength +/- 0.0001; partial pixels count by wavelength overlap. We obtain 32.9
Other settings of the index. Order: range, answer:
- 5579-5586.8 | 32.7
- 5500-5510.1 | 33.8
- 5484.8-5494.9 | 32.2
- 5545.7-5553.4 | 36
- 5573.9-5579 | 35.4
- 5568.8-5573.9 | 32.6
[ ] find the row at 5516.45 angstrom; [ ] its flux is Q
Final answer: 30.64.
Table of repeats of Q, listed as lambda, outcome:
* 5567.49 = 35.5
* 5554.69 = 32.76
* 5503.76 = 32.81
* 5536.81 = 32.4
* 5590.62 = 32.47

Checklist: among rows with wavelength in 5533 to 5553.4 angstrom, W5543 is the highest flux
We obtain 38.78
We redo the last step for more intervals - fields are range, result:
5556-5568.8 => 35.5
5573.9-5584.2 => 37.65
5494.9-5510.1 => 35.62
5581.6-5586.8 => 35.63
